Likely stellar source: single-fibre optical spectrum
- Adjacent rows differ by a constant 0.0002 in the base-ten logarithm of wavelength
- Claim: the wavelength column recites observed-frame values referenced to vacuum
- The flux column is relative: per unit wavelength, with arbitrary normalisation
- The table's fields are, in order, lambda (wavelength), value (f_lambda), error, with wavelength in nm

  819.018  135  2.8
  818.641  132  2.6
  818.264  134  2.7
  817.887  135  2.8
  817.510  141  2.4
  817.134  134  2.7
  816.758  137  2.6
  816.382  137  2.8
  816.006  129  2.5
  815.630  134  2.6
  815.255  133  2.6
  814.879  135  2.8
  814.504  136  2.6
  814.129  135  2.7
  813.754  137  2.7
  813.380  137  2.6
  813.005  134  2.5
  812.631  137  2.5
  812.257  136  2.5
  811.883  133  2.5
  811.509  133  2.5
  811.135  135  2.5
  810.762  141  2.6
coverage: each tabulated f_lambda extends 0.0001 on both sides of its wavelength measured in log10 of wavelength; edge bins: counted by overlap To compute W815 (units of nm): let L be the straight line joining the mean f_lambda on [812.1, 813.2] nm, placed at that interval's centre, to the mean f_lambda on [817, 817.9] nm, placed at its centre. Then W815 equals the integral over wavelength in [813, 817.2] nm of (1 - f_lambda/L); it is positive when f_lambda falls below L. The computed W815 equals 0.05 nm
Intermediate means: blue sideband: 136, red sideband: 137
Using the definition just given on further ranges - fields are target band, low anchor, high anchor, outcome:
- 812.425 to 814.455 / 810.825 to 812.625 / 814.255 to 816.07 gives -0.025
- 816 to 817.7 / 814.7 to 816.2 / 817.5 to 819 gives -0.033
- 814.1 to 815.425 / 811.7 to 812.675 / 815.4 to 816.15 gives -0.020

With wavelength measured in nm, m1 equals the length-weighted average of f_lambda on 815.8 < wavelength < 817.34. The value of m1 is 134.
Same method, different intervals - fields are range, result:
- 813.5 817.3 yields 135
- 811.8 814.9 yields 136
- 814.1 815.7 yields 135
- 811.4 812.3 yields 134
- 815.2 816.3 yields 132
